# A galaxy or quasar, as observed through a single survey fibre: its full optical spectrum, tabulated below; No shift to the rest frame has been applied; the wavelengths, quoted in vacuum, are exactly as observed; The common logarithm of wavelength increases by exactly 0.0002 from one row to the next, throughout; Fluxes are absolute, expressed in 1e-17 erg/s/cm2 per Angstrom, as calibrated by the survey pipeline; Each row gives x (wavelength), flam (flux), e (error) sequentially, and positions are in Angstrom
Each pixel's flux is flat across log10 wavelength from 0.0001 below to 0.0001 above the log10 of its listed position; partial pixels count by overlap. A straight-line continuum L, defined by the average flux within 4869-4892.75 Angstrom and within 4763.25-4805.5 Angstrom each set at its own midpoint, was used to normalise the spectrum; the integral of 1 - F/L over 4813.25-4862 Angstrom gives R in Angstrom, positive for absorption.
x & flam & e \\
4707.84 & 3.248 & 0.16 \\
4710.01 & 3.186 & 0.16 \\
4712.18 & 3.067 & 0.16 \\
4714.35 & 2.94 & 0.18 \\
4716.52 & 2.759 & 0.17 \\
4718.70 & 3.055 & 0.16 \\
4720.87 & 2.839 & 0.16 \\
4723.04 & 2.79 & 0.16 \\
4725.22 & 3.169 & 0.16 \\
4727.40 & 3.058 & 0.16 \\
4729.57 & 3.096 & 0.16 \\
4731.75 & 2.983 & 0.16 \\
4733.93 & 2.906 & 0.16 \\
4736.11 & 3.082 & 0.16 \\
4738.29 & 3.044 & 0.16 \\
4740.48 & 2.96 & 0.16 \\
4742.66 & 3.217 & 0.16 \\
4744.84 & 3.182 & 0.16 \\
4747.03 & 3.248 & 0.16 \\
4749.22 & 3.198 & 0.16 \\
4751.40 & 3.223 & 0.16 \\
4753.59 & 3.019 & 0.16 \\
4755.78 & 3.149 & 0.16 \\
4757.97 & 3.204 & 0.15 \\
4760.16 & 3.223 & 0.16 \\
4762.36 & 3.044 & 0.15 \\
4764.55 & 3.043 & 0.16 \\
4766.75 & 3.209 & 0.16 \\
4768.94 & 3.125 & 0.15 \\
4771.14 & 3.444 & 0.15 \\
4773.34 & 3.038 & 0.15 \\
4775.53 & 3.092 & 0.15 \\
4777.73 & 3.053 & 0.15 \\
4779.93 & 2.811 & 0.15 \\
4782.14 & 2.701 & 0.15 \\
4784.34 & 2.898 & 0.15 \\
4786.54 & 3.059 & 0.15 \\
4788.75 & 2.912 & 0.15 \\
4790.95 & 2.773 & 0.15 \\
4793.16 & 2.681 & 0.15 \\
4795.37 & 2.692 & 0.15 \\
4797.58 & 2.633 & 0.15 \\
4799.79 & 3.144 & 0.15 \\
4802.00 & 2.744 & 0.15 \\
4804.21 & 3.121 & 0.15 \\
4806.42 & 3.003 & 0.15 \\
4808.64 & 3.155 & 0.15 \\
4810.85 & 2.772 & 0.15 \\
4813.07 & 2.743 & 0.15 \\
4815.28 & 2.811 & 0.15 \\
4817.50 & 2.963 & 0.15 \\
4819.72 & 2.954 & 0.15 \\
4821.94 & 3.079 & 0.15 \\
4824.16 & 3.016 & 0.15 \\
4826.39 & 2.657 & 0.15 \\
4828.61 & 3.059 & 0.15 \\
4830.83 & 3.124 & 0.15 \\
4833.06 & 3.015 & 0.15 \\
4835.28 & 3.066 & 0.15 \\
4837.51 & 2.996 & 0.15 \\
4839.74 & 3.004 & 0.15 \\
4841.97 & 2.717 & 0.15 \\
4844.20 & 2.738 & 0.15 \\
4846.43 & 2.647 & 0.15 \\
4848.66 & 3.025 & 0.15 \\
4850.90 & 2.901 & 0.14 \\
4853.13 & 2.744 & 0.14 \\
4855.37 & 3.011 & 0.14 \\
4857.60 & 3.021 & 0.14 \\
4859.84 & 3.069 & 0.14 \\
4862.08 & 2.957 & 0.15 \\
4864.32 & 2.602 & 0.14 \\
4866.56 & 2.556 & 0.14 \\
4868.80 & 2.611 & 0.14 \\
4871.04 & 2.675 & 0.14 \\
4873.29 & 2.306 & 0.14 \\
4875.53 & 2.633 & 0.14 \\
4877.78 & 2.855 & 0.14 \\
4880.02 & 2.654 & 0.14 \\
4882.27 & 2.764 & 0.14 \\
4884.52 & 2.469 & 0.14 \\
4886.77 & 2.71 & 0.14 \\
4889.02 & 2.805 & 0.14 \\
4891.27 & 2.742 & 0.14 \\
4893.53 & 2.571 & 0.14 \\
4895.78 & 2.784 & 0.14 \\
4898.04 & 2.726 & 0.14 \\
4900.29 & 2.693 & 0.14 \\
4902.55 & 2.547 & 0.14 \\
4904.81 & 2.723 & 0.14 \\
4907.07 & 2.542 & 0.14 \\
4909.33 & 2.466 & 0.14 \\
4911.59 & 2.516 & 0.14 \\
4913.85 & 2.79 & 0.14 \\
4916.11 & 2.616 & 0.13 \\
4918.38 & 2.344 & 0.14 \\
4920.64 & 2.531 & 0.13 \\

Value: -2.44 Angstrom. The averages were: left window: 2.96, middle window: 2.93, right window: 2.66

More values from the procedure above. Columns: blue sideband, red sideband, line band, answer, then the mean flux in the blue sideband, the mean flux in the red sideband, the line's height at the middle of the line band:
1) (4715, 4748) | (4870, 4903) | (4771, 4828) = -0.9 Angstrom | 3.02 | 2.66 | 2.87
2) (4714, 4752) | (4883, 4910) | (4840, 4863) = -1.1 Angstrom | 3.04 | 2.65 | 2.76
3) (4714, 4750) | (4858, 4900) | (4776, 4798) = 0.5 Angstrom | 3.03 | 2.7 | 2.91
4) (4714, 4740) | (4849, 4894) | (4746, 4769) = -1.8 Angstrom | 2.98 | 2.74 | 2.93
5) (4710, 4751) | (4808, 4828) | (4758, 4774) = -1.0 Angstrom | 3.04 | 2.9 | 2.99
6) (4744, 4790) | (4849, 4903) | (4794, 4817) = 0.6 Angstrom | 3.09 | 2.73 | 2.96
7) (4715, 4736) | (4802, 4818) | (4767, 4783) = -0.6 Angstrom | 2.97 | 2.92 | 2.94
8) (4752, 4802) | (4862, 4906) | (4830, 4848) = -0.7 Angstrom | 2.99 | 2.66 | 2.8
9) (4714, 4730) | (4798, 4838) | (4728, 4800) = -1.7 Angstrom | 2.96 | 2.96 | 2.96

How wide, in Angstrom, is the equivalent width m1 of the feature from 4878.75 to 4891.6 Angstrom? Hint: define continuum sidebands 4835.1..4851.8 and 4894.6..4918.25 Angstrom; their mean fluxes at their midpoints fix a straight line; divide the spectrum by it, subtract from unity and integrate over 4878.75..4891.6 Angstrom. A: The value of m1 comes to 0.1 Angstrom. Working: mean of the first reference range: 2.88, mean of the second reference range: 2.63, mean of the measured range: 2.69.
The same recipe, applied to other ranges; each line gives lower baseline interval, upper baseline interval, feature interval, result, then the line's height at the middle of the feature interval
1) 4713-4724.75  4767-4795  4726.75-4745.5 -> -0.9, 2.92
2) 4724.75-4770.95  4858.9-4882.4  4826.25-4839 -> -0.8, 2.82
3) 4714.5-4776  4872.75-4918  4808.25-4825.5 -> -0.3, 2.87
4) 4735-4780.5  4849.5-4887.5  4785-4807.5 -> 0.9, 2.99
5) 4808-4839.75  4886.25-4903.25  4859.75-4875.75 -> 0.8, 2.8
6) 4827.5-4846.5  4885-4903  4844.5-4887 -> 1.1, 2.82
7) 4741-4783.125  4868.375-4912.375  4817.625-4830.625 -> -0.4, 2.89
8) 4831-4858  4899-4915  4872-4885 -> 0.6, 2.75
